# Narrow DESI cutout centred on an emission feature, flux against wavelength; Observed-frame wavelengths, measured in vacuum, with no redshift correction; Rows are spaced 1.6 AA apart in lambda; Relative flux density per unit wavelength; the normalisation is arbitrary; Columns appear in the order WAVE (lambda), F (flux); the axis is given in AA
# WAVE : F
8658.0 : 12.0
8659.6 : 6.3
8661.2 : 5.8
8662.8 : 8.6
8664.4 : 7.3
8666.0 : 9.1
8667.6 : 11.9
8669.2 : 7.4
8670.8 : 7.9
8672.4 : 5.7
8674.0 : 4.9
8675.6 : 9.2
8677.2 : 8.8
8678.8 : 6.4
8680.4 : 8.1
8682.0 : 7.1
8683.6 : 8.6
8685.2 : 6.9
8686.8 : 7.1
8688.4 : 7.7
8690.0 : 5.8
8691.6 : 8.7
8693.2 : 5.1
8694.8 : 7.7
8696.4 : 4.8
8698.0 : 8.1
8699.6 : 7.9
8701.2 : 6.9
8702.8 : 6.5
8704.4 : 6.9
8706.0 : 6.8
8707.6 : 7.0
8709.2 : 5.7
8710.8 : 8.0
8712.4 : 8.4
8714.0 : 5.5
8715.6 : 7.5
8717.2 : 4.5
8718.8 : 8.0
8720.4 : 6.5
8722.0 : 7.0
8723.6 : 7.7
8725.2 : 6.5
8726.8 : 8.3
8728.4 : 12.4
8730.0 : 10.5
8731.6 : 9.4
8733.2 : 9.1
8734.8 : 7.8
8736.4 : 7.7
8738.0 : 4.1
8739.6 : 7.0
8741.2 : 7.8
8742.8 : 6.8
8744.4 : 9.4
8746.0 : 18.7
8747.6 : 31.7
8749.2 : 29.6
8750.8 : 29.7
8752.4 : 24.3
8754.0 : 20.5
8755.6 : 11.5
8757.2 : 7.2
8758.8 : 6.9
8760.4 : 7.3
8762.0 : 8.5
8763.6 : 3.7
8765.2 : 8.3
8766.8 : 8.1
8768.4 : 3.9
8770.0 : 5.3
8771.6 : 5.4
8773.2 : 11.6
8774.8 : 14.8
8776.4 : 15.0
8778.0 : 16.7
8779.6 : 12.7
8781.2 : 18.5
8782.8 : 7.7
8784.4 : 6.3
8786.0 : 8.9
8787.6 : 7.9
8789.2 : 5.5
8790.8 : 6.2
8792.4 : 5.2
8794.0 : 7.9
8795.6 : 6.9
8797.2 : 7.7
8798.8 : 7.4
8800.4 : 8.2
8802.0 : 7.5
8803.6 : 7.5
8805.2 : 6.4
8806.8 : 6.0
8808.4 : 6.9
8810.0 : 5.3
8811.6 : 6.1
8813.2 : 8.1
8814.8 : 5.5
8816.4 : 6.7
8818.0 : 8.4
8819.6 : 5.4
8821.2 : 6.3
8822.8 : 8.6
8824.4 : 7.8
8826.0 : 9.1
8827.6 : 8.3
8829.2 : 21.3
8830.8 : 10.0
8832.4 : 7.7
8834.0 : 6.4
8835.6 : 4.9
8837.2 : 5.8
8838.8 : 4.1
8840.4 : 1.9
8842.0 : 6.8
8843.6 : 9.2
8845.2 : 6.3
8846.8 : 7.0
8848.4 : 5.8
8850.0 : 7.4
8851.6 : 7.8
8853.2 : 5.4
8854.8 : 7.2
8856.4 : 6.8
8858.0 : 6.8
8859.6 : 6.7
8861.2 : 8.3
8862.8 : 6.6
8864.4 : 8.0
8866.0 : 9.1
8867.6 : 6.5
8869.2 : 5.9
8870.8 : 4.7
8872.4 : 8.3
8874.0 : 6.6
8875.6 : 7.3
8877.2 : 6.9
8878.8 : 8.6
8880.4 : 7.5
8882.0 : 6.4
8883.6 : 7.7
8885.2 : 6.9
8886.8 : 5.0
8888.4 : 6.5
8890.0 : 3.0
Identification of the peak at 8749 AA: H-alpha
